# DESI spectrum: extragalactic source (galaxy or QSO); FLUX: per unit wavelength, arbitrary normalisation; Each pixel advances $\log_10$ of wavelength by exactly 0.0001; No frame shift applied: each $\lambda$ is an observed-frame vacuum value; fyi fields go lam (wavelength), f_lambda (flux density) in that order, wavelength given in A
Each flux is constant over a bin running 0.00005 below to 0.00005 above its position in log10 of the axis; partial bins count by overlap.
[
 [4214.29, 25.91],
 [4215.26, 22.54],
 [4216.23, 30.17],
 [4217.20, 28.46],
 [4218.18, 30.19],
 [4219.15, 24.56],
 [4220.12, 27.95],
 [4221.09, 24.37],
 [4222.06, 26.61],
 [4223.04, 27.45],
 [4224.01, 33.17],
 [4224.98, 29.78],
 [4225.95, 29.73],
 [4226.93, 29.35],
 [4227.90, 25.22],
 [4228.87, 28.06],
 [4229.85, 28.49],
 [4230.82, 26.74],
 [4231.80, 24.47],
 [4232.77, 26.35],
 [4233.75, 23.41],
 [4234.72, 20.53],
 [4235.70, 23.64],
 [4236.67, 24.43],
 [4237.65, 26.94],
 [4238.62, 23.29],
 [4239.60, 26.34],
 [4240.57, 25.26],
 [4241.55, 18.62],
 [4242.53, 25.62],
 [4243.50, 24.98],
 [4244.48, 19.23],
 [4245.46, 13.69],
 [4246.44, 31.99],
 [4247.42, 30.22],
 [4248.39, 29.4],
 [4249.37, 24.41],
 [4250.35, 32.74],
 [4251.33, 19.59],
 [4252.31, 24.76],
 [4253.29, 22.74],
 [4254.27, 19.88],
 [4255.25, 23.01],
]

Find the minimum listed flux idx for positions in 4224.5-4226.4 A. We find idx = 29.73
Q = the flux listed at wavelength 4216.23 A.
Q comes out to 30.17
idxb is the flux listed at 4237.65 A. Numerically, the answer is 26.94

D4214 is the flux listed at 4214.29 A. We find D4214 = 25.91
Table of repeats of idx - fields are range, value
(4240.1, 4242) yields 18.62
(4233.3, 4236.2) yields 20.53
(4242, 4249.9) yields 13.69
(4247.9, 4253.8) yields 19.59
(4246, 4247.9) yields 30.22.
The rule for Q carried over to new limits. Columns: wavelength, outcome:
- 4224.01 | 33.17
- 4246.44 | 31.99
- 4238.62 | 23.29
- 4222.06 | 26.61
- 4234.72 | 20.53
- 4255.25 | 23.01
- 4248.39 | 29.4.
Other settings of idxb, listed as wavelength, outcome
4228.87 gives 28.06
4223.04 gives 27.45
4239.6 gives 26.34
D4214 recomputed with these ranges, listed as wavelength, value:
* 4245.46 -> 13.69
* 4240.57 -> 25.26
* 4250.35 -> 32.74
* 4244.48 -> 19.23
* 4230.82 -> 26.74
